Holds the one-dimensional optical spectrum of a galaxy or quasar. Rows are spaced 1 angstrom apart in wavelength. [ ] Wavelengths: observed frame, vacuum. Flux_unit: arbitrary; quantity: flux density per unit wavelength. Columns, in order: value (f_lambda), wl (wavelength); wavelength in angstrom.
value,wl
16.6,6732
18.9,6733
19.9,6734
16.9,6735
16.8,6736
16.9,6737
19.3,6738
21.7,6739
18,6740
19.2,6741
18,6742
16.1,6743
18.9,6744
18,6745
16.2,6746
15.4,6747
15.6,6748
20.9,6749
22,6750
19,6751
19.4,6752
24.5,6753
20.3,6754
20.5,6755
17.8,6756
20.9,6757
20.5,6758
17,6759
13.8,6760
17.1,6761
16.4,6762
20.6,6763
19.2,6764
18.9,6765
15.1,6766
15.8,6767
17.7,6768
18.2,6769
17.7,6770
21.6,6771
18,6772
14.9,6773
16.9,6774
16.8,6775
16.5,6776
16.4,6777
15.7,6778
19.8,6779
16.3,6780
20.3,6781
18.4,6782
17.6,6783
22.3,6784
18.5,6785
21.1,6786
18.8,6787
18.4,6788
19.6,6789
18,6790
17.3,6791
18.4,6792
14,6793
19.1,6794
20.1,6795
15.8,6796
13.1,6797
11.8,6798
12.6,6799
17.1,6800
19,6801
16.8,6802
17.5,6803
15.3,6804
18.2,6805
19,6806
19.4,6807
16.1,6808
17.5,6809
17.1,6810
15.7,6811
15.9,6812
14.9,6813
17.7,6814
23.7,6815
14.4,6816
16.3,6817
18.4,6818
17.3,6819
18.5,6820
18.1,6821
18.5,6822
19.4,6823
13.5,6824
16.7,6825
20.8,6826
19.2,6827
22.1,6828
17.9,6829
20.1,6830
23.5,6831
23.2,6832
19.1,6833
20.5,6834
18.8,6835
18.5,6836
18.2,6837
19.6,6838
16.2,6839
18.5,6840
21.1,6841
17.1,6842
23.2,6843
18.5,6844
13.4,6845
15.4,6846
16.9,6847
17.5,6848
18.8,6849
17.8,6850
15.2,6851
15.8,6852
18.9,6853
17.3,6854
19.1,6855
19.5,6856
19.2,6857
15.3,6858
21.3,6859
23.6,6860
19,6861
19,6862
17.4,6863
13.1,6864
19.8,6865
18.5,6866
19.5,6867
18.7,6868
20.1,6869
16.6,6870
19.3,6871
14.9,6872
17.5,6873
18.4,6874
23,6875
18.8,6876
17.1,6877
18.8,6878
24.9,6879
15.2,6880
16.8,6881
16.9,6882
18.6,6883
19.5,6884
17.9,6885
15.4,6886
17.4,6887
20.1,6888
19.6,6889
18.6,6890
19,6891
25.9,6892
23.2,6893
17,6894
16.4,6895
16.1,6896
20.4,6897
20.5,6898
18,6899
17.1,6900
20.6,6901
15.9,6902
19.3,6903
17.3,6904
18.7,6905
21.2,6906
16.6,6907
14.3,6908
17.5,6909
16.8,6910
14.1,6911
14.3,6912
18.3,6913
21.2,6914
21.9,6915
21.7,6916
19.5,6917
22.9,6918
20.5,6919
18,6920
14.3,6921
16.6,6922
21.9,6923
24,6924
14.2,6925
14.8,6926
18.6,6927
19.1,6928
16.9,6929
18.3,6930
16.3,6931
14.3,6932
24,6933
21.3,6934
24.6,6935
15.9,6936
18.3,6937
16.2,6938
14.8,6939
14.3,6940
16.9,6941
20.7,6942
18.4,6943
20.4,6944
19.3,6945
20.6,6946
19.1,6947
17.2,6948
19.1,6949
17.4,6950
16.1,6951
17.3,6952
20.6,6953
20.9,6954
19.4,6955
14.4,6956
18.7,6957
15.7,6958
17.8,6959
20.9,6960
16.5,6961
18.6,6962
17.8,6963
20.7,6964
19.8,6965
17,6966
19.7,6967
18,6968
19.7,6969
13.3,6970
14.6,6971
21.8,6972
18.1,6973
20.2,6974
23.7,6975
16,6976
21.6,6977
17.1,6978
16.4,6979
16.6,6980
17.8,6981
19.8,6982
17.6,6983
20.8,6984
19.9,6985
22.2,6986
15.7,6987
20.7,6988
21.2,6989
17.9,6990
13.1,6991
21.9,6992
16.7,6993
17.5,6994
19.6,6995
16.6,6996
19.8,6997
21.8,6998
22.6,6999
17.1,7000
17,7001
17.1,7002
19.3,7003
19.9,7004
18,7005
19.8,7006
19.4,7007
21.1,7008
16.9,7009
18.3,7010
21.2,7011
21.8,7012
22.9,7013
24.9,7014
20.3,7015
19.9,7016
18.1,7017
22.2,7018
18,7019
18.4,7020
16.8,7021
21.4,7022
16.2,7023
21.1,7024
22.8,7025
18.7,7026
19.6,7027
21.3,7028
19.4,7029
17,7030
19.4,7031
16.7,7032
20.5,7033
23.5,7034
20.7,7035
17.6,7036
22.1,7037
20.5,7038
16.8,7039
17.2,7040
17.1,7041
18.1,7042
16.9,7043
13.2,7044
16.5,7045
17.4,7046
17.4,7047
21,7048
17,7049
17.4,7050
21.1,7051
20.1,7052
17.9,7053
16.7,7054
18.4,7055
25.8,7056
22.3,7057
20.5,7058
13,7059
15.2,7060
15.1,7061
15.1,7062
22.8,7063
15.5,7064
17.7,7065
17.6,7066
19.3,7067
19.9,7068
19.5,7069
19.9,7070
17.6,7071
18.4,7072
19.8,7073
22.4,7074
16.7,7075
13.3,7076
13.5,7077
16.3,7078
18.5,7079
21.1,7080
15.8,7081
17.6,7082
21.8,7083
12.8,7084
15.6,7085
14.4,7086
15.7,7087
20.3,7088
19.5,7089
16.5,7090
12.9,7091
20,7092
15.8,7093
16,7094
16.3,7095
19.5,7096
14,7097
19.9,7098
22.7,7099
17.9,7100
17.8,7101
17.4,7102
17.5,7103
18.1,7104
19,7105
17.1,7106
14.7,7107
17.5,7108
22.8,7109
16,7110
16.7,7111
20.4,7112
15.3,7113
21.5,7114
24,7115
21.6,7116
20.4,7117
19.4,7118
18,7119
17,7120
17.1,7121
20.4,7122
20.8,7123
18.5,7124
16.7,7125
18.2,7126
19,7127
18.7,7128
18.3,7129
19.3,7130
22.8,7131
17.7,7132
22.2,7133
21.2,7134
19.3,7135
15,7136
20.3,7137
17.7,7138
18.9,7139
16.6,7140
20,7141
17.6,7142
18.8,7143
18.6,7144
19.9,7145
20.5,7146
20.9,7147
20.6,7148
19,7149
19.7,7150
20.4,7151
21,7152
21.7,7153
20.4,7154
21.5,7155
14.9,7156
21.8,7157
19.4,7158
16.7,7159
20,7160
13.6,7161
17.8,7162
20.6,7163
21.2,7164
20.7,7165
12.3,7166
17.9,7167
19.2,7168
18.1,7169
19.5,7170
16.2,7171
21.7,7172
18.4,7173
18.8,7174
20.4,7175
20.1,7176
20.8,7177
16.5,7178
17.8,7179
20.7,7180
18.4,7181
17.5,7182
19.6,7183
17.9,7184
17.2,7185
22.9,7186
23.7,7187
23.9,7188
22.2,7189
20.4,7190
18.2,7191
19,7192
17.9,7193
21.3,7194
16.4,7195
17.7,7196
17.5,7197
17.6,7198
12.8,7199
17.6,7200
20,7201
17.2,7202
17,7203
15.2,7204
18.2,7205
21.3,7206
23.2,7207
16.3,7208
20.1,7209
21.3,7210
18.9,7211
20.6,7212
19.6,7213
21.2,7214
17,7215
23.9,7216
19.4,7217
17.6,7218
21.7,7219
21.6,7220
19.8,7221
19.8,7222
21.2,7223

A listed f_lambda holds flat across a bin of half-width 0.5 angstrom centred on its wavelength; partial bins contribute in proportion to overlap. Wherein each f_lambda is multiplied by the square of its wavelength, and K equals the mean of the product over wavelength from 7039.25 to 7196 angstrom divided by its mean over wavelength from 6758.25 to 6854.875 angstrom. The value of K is 1.1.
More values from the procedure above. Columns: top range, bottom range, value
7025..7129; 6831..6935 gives 1.04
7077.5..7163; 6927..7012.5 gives 1.04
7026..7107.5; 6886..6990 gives 1.01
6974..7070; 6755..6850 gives 1.13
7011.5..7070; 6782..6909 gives 1.10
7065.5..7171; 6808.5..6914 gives 1.09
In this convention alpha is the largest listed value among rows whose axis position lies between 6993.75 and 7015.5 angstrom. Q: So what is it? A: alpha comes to 24.9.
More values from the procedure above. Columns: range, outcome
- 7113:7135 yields 24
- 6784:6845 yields 23.7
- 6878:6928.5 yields 25.9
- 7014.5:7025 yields 22.8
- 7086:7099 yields 22.7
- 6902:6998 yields 24.6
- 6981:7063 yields 25.8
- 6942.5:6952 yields 20.6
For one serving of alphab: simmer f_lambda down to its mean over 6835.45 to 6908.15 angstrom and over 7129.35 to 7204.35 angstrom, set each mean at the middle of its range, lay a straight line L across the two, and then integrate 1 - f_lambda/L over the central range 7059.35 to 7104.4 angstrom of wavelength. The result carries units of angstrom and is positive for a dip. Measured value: 3.1 angstrom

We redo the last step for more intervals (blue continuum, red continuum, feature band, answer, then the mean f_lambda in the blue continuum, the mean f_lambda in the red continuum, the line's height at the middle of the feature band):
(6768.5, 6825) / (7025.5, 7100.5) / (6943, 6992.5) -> -1.9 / 17.5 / 18.1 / 17.9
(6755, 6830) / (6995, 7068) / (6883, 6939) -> -0.6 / 17.7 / 19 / 18.3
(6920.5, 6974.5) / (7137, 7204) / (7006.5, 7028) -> -1.8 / 18.2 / 19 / 18.5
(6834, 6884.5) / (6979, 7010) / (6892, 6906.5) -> -0.4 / 18.3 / 18.8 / 18.5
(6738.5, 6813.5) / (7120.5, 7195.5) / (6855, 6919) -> -1.5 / 17.8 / 19.2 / 18.2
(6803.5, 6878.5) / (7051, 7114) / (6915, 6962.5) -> -0.9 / 18.3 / 17.9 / 18.1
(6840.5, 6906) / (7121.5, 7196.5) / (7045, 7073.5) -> 0.7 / 18.5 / 19.2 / 19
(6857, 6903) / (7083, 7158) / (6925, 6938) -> 0.3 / 18.7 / 18.6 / 18.7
